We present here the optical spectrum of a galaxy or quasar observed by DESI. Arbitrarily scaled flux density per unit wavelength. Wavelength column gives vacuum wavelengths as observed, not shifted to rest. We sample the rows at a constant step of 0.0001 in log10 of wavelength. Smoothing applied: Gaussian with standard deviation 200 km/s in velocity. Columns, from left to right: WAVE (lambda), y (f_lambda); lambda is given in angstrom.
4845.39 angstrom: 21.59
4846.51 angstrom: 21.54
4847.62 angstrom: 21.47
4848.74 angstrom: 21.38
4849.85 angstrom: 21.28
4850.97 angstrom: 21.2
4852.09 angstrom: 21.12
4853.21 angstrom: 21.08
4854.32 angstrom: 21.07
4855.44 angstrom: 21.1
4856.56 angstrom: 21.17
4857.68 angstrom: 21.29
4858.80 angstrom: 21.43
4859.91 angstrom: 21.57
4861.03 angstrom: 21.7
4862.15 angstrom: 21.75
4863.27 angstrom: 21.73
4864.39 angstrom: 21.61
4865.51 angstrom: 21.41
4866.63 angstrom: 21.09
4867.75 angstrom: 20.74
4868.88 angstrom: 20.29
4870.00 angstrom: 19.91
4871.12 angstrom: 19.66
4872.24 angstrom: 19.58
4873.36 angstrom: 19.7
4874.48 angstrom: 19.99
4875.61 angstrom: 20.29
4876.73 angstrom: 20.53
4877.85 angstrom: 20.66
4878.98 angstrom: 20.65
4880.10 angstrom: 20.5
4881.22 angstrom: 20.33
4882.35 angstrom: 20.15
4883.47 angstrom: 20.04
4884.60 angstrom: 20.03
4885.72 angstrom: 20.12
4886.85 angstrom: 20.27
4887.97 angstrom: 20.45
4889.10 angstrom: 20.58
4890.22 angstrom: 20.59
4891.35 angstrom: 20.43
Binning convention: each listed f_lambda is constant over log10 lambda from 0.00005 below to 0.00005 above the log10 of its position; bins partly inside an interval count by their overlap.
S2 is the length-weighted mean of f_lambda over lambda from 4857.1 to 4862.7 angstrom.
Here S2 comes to 21.6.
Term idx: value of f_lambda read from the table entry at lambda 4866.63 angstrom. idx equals 21.09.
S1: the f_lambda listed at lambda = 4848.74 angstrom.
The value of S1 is 21.38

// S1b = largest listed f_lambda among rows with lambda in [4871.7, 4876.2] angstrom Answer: 20.29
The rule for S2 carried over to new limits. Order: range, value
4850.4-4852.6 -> 21.1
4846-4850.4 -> 21.5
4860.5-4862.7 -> 21.7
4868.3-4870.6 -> 20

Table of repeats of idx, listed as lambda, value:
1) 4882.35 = 20.15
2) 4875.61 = 20.29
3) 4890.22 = 20.59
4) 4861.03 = 21.7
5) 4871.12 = 19.66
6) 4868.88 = 20.29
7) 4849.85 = 21.28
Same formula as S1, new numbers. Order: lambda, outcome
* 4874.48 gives 19.99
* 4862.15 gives 21.75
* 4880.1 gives 20.5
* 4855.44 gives 21.1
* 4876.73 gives 20.53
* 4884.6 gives 20.03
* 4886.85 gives 20.27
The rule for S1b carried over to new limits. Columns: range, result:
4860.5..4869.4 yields 21.75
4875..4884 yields 20.66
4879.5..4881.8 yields 20.5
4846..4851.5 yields 21.54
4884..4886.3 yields 20.12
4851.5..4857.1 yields 21.17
